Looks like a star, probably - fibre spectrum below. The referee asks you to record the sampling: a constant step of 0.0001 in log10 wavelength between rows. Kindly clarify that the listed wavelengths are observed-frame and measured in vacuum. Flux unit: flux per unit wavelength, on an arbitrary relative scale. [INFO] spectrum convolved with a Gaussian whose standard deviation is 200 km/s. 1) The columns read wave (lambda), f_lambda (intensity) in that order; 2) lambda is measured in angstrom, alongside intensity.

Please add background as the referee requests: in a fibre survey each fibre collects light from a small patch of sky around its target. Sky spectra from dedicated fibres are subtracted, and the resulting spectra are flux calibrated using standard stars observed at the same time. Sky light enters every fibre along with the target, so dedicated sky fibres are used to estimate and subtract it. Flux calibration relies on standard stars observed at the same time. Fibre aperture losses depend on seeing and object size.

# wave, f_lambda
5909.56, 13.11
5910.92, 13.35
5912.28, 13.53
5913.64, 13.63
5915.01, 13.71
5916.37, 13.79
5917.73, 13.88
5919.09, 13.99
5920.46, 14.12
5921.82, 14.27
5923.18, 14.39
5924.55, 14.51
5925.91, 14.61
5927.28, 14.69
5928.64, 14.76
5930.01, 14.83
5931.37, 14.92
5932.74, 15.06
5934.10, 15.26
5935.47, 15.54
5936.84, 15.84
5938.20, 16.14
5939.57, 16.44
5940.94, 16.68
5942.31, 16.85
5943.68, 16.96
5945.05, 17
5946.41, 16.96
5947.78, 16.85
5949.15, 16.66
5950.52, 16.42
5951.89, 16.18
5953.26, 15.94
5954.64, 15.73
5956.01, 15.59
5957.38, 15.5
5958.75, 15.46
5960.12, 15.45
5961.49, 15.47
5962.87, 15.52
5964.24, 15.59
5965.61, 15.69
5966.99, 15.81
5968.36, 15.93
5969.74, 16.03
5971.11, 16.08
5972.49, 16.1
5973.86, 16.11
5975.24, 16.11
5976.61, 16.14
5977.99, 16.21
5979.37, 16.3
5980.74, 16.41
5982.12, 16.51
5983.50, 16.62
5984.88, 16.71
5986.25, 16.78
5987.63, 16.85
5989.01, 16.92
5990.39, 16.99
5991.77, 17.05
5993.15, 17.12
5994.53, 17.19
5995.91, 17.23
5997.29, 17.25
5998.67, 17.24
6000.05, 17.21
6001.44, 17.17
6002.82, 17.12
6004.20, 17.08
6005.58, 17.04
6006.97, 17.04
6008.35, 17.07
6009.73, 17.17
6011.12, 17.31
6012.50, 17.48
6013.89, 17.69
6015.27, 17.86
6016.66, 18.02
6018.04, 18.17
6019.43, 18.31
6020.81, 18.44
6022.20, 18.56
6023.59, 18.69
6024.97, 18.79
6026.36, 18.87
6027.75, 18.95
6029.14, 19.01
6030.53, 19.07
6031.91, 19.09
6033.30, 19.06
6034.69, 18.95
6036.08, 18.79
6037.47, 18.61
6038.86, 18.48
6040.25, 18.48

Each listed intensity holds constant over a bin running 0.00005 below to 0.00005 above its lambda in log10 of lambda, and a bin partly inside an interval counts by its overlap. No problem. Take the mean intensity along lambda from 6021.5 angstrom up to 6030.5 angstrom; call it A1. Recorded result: 18.8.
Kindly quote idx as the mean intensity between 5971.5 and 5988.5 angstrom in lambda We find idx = 16.4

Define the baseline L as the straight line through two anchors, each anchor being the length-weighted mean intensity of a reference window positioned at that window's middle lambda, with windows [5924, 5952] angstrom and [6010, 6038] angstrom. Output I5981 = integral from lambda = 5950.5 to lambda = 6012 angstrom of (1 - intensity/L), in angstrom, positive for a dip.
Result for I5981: 2.6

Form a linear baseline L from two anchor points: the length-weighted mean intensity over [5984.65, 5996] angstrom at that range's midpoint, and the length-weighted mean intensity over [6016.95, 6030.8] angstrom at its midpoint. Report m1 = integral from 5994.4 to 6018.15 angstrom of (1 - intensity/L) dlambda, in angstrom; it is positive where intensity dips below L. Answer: 0.59 angstrom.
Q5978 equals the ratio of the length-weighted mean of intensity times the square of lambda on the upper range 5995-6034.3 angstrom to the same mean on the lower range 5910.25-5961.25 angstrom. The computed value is 1.2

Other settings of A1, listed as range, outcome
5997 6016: 17.3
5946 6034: 17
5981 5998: 16.9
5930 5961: 16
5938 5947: 16.7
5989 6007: 17.1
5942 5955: 16.6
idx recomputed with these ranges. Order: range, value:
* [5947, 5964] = 15.9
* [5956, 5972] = 15.7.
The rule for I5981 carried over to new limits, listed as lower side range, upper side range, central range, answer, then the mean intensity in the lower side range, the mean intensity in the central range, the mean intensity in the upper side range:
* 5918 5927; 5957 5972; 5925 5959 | -2.1 angstrom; 14.3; 15.9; 15.7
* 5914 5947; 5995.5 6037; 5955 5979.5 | 0.9 angstrom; 15.2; 15.8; 18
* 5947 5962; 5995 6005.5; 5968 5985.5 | 0.3 angstrom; 15.9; 16.2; 17.2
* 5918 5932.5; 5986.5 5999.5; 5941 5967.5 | -0.9 angstrom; 14.5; 16.1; 17.1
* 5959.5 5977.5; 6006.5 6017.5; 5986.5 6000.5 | -0.3 angstrom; 15.9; 17.1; 17.5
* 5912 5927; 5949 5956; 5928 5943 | -0.6 angstrom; 14.1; 15.7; 16.1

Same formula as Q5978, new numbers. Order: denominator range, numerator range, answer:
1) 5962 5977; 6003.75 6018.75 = 1.11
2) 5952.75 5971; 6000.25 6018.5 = 1.13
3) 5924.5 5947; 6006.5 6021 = 1.15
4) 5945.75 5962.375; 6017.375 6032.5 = 1.20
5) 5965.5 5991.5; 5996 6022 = 1.08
